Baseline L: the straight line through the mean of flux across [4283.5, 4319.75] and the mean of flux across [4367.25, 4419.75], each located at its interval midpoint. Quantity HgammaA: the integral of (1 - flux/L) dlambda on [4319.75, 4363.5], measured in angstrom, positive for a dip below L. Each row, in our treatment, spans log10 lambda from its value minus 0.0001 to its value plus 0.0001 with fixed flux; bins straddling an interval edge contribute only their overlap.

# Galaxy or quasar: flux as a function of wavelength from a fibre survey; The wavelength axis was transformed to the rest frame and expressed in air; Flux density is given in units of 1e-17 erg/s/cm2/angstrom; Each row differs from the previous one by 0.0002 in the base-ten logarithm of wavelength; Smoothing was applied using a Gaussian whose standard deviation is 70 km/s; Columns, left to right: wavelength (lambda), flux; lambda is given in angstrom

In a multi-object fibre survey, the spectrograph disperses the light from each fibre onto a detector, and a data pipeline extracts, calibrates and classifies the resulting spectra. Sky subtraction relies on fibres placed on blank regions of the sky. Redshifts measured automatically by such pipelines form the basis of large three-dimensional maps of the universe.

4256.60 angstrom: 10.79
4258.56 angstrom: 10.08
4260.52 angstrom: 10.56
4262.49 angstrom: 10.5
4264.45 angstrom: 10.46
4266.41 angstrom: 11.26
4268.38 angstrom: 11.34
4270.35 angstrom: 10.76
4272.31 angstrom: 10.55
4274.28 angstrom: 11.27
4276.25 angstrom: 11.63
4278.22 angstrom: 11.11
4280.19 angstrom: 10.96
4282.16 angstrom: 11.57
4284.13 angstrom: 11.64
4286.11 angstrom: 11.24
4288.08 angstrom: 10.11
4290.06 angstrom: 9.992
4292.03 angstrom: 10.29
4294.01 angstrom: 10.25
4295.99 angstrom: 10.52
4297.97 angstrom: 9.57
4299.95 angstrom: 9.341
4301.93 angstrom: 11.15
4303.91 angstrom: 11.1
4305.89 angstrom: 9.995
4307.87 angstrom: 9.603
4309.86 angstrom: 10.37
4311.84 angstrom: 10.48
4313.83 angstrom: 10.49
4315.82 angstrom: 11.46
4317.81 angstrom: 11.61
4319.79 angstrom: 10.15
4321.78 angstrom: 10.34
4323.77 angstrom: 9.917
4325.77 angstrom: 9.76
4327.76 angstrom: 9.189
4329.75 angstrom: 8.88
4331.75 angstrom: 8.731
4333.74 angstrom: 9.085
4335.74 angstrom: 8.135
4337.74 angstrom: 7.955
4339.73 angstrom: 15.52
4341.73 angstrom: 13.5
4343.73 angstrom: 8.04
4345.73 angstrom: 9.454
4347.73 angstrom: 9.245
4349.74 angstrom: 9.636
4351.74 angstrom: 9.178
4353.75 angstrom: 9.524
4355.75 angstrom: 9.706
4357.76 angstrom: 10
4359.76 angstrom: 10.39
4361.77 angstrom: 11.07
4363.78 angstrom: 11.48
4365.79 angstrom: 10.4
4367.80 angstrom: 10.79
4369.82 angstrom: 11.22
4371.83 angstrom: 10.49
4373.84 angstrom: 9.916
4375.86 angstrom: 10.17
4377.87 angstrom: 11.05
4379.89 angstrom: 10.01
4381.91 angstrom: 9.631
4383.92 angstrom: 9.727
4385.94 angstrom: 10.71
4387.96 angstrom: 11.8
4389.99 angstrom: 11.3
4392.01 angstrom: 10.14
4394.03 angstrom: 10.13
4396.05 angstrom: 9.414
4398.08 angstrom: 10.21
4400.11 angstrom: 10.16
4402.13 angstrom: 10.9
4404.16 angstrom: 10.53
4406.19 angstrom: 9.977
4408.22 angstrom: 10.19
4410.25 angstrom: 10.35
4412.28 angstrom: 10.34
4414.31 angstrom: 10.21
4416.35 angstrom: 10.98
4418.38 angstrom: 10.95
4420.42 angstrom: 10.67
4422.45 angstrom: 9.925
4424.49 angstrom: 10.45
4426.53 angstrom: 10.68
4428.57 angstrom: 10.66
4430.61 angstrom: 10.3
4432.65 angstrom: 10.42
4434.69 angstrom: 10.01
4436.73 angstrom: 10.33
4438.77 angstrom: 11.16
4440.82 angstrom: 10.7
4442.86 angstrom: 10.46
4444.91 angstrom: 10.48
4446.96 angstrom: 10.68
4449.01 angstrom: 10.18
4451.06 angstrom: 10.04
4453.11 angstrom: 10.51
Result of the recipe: 2.3 angstrom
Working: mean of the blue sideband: 10.5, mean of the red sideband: 10.4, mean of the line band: 9.9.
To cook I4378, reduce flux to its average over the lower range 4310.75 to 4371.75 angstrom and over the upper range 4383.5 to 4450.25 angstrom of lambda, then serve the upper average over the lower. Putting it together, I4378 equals 1.0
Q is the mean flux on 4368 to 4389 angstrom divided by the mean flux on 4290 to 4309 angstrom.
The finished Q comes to 1.03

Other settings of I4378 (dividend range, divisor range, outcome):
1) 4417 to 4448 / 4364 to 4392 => 1.00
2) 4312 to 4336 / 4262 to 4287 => 0.89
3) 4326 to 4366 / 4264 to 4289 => 0.90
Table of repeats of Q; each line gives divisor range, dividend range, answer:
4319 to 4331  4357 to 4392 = 1.09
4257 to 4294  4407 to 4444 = 0.97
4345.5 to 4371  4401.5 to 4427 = 1.03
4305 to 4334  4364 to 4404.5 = 1.04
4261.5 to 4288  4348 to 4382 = 0.93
